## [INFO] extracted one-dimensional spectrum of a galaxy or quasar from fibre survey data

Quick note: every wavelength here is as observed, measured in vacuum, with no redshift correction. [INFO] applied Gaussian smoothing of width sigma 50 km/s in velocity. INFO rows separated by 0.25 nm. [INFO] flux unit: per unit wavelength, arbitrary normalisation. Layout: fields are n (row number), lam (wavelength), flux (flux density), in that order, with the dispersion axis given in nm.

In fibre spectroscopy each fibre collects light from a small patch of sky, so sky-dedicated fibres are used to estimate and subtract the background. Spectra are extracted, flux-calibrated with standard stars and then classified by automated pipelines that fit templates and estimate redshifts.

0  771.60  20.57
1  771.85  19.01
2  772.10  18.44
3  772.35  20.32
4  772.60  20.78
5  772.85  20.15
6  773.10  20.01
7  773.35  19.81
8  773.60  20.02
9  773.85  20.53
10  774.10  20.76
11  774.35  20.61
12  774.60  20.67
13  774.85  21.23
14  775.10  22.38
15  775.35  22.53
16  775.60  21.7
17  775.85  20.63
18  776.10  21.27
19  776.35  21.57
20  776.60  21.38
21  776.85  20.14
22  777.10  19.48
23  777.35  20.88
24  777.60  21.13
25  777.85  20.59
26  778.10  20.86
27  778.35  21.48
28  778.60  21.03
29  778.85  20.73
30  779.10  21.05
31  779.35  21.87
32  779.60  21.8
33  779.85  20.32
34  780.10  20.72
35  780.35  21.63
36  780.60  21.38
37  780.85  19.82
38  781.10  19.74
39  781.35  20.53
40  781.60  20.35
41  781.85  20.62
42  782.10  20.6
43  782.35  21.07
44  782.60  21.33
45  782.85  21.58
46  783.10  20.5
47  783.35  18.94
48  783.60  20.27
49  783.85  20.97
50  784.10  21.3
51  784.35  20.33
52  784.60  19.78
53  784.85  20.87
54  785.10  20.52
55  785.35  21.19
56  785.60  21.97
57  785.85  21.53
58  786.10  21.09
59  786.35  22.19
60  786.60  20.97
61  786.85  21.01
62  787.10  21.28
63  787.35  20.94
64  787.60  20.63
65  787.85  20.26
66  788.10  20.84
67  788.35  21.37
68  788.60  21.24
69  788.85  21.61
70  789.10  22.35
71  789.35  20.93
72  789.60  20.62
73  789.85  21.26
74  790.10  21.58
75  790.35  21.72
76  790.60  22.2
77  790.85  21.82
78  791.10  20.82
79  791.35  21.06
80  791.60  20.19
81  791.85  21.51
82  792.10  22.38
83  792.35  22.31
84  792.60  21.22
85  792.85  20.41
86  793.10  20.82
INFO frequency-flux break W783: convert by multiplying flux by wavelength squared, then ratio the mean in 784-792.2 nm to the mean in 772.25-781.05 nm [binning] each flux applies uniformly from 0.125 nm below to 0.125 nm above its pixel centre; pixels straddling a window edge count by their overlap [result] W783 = 1.0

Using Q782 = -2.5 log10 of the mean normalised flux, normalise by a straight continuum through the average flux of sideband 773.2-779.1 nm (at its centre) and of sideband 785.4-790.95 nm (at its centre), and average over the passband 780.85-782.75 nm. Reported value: 0.03 mag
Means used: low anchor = 20.9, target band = 20.6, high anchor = 21.3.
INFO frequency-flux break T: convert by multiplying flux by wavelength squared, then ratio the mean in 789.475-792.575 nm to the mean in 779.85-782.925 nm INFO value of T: 1.06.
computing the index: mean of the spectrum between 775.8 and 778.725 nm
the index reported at 20.9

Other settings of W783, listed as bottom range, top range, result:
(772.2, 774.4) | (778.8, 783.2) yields 1.05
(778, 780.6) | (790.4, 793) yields 1.04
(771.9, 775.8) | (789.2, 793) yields 1.08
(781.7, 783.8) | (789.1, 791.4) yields 1.06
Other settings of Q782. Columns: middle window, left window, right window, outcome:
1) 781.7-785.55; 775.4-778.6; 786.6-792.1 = 0.022 mag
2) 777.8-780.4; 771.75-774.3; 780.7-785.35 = -0.040 mag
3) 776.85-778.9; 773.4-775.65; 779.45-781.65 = 0.008 mag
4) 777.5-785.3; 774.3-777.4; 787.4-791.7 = 0.020 mag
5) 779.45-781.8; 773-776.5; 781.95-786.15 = 0.009 mag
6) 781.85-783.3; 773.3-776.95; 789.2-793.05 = 0.016 mag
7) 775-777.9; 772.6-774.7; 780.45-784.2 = -0.037 mag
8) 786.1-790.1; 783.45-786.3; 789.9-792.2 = 0.001 mag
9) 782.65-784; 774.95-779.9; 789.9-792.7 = 0.041 mag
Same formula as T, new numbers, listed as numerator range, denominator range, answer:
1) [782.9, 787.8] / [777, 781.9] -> 1.02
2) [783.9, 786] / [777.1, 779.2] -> 1.02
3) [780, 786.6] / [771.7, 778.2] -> 1.03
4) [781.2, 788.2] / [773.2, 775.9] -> 1.02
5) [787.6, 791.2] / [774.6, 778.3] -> 1.04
